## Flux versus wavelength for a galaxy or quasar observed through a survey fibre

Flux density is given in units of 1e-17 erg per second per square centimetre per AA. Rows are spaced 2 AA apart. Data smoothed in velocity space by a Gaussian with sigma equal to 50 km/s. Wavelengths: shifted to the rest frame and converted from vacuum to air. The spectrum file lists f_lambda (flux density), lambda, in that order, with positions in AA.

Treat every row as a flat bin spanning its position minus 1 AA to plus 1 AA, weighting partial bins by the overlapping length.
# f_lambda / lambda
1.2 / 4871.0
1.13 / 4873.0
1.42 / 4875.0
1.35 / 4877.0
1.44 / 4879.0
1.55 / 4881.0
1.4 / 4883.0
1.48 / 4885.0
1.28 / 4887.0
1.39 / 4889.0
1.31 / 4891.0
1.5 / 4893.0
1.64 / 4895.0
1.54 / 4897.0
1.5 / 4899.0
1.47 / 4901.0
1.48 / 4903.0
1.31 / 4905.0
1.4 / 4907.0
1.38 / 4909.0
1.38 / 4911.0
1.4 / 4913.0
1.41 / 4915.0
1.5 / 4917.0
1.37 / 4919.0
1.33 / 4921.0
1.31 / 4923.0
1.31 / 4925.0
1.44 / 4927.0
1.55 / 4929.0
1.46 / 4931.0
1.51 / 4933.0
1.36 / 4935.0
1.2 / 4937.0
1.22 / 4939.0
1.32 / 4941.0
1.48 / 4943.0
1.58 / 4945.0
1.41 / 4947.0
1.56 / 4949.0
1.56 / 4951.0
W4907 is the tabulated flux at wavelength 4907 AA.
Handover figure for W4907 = 1.4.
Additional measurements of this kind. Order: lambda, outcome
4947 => 1.41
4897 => 1.54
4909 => 1.38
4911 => 1.38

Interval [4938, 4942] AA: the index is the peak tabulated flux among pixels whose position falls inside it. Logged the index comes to 1.32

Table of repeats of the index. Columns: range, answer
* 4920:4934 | 1.55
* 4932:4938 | 1.51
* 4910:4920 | 1.5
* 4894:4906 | 1.64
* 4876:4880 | 1.44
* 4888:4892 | 1.39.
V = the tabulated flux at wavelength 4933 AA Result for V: 1.51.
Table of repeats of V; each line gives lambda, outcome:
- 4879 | 1.44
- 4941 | 1.32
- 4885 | 1.48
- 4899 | 1.5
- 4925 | 1.31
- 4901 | 1.47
